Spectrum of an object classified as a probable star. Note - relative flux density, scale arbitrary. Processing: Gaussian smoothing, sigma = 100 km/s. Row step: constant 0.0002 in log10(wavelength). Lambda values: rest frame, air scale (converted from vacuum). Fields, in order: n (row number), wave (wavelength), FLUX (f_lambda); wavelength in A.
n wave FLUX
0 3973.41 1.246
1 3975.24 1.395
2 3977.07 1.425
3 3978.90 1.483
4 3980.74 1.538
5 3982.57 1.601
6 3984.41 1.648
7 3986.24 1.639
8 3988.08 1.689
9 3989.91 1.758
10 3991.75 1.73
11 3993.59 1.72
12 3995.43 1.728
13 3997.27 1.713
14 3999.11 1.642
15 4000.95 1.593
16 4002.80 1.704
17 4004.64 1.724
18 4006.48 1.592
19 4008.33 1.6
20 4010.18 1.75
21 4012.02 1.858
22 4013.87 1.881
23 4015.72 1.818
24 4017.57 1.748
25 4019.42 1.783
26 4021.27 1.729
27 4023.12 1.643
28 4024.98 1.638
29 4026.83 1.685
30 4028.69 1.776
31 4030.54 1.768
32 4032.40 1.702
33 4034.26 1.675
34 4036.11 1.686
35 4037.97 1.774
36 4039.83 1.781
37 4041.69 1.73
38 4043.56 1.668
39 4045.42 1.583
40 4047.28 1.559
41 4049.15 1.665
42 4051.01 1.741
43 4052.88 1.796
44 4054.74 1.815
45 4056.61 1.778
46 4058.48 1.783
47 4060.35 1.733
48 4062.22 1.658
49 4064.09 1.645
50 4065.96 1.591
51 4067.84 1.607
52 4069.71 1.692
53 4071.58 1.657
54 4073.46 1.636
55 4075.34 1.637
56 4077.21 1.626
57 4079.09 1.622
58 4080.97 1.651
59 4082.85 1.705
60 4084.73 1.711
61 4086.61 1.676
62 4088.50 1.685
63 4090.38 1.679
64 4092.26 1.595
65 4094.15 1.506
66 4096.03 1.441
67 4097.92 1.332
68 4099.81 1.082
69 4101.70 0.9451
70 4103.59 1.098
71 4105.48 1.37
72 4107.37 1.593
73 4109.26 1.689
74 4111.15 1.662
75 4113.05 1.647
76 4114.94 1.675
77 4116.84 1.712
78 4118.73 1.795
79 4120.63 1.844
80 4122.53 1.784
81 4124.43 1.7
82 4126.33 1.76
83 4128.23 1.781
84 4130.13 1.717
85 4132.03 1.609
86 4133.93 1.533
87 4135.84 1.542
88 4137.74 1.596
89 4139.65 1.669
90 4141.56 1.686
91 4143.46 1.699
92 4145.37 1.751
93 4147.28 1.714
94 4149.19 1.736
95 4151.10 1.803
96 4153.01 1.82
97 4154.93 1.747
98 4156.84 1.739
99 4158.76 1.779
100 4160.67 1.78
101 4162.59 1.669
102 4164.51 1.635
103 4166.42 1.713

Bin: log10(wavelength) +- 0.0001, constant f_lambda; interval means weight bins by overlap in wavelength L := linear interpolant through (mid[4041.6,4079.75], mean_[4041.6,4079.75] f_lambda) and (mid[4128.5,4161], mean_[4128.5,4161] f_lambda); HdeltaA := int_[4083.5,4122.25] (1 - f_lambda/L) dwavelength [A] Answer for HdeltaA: 3.4 A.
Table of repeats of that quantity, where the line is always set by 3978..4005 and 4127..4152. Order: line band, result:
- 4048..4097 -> 0.2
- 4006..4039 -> -1.3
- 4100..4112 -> 2.2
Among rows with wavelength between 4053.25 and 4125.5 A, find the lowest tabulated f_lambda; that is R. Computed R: 0.9451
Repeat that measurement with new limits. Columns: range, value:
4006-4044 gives 1.592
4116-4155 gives 1.533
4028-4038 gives 1.675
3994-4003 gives 1.593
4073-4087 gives 1.622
